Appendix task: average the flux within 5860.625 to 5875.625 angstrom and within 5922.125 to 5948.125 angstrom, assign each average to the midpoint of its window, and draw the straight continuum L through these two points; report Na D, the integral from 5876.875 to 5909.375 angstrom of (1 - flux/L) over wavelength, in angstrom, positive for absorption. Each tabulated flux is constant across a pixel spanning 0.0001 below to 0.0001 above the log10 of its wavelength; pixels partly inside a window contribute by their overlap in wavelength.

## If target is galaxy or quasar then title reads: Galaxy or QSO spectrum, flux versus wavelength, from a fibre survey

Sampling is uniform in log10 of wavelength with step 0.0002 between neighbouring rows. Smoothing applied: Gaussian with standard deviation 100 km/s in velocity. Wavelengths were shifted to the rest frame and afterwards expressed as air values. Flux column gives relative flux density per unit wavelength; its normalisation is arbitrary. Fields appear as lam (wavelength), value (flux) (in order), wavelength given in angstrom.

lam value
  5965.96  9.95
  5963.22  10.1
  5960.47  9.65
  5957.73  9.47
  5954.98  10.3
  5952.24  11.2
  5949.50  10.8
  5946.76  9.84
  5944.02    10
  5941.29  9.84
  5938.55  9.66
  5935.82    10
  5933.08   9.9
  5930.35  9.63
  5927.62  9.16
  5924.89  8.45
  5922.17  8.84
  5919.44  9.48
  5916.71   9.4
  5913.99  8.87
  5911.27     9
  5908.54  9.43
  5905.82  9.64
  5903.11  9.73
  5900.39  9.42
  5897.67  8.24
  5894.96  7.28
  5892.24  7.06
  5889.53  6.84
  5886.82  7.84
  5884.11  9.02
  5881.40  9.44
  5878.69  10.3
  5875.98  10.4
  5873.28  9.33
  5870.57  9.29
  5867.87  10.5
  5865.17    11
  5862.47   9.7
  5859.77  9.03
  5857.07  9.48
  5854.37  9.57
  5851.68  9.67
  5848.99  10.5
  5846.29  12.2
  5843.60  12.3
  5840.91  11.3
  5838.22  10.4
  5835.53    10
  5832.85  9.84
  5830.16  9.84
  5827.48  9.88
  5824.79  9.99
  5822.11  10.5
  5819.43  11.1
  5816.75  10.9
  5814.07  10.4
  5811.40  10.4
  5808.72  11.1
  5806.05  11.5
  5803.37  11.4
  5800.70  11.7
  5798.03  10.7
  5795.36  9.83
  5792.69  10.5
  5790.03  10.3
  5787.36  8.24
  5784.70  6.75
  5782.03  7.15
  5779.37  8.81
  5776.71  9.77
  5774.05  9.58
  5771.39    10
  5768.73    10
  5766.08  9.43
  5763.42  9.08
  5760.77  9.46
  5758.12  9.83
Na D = 3.7 angstrom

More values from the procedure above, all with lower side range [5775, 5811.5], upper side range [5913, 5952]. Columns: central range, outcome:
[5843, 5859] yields -1.2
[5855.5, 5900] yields 3.0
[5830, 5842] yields -0.6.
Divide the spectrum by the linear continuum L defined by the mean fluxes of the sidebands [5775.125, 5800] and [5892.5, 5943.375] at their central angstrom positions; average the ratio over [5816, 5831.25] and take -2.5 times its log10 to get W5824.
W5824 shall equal -0.13 mag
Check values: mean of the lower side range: 9.19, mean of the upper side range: 9.19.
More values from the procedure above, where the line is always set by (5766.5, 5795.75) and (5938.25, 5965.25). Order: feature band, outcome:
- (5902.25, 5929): 0.081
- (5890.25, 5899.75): 0.272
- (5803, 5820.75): -0.173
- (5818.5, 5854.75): -0.115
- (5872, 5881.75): -0.025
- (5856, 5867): -0.026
